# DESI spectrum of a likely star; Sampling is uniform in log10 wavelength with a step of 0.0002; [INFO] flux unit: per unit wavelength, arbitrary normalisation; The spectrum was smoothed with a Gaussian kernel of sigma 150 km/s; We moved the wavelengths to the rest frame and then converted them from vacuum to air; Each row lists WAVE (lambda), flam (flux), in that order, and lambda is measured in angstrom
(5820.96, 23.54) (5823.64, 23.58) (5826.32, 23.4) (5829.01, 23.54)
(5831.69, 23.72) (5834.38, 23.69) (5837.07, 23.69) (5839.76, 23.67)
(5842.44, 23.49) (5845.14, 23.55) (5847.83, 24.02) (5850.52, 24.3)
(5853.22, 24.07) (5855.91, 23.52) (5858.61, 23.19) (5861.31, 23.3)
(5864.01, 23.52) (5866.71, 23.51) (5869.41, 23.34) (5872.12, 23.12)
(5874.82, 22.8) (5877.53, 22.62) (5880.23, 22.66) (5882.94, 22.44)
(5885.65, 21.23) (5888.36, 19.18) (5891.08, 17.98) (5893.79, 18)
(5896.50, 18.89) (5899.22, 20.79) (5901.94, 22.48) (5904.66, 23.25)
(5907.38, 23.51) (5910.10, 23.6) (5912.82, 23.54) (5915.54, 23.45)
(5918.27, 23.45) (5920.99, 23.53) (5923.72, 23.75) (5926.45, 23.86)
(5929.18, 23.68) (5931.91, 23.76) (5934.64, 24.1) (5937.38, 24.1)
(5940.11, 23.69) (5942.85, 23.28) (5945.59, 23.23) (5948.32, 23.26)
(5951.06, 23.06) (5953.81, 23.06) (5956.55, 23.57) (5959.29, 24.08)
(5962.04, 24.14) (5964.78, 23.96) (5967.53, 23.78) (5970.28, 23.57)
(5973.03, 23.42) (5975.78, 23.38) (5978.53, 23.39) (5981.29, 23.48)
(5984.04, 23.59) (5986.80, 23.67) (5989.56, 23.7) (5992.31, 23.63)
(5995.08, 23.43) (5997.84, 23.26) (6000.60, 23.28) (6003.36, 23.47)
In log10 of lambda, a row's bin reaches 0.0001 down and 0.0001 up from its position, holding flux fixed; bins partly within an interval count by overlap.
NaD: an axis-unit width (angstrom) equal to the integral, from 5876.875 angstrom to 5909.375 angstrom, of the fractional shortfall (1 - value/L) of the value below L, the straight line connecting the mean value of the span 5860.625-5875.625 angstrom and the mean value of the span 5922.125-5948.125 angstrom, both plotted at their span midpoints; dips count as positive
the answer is 3.24 angstrom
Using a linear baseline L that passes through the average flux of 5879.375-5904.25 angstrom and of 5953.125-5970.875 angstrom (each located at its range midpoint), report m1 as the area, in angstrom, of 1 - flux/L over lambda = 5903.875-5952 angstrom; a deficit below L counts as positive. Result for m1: -3.09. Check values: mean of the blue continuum 20.5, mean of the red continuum 23.8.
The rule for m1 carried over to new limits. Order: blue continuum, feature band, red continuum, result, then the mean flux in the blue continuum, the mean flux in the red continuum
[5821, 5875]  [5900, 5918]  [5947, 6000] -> 0.2 angstrom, 23.6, 23.5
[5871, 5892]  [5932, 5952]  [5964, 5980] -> -0.6 angstrom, 21.6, 23.6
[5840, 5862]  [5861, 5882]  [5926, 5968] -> 0.5 angstrom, 23.7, 23.7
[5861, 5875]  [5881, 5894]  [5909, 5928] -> 1.9 angstrom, 23.3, 23.6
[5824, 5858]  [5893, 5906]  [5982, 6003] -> 1.6 angstrom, 23.7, 23.5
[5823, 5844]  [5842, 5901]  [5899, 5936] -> 3.2 angstrom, 23.6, 23.4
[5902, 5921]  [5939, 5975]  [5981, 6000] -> -0.1 angstrom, 23.4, 23.5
